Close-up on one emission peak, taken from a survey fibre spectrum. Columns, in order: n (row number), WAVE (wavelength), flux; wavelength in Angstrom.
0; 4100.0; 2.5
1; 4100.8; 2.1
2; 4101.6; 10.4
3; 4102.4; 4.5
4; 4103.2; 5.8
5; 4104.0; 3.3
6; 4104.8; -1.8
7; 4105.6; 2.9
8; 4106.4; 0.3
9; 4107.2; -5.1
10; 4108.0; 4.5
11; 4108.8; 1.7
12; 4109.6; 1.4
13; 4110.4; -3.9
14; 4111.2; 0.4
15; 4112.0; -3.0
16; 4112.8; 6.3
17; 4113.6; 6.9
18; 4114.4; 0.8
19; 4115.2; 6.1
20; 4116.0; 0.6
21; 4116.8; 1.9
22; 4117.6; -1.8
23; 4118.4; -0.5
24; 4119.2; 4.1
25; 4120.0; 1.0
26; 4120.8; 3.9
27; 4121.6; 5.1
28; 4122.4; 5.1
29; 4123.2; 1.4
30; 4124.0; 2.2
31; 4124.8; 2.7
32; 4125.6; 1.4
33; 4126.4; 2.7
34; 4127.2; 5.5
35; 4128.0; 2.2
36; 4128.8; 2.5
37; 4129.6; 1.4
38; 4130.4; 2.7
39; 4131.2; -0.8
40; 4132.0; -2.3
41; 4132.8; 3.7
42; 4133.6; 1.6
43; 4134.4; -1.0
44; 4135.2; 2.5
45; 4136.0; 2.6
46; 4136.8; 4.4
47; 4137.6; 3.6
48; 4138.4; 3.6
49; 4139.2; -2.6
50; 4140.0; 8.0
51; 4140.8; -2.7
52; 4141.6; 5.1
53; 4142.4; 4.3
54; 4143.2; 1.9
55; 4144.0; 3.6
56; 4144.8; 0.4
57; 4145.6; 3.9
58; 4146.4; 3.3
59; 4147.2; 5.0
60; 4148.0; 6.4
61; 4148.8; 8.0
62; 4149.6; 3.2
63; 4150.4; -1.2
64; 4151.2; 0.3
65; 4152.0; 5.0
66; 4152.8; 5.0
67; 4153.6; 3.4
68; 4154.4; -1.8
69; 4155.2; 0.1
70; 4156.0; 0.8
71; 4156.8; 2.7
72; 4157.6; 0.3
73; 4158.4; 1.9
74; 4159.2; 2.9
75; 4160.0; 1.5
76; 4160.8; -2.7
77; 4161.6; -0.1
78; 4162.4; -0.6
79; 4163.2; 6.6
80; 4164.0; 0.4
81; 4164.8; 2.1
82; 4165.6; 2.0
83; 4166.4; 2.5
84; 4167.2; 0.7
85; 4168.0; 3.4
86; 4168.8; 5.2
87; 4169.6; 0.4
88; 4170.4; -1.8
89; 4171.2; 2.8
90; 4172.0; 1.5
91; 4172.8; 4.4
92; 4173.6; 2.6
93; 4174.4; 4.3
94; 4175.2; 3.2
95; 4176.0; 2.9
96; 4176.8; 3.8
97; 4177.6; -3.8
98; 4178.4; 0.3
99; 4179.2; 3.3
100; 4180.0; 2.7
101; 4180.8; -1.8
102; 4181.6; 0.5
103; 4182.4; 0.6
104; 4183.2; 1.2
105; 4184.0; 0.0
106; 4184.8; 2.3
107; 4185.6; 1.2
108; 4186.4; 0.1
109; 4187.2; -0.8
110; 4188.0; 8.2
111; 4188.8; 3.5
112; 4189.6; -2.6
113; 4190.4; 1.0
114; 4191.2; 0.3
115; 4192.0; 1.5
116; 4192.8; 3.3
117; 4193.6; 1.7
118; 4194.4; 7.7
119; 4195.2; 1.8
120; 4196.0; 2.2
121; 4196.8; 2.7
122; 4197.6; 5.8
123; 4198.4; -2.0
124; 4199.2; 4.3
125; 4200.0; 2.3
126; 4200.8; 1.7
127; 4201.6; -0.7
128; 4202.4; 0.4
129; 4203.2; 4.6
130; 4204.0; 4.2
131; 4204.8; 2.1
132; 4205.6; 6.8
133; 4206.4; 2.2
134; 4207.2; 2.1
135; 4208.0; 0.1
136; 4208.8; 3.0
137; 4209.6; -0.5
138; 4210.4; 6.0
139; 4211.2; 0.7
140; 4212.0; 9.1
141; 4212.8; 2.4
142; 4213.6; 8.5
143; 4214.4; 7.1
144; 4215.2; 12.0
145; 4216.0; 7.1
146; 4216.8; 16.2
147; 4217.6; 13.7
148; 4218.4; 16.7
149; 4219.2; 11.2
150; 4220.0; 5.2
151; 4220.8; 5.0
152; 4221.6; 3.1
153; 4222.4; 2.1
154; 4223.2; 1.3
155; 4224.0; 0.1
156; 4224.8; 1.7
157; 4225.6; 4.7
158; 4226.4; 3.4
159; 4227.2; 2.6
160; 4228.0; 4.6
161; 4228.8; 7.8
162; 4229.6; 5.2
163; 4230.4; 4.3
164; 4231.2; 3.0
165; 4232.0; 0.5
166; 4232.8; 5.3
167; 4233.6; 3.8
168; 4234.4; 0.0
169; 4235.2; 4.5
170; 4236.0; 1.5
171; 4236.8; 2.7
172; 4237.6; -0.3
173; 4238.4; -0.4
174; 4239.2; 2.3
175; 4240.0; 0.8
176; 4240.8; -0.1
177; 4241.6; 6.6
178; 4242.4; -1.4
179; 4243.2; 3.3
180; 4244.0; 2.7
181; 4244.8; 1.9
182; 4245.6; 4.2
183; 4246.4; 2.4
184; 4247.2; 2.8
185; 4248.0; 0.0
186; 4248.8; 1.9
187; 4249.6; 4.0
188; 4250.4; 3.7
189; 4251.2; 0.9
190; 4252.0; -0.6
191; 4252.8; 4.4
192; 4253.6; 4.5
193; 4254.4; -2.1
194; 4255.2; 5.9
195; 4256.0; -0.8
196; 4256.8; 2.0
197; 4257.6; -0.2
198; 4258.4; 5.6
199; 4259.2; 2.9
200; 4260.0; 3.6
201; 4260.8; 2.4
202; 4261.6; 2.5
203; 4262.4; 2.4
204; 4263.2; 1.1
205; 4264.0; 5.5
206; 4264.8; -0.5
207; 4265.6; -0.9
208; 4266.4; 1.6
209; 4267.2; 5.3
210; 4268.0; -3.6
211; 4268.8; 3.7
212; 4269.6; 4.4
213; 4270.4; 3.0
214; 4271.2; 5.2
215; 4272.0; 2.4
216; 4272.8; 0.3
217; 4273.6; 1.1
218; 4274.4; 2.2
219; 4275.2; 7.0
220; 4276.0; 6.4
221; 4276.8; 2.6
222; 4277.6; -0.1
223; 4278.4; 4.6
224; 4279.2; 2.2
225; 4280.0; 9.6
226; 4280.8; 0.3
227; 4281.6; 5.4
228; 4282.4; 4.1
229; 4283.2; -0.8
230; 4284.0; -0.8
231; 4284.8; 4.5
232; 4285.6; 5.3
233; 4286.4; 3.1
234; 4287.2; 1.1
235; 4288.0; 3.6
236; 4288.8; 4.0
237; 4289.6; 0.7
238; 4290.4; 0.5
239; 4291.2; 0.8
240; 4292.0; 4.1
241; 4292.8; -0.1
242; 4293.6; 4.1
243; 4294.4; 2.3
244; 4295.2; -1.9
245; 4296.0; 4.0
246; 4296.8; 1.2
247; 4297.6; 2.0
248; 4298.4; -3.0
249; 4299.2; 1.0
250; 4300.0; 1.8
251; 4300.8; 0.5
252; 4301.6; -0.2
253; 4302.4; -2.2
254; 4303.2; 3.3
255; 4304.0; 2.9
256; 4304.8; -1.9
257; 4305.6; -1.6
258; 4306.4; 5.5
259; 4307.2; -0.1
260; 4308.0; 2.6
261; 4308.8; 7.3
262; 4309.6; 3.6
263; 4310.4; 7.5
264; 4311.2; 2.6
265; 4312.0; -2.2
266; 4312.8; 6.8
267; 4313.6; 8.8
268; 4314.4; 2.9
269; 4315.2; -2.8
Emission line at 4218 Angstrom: [O II] 3727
